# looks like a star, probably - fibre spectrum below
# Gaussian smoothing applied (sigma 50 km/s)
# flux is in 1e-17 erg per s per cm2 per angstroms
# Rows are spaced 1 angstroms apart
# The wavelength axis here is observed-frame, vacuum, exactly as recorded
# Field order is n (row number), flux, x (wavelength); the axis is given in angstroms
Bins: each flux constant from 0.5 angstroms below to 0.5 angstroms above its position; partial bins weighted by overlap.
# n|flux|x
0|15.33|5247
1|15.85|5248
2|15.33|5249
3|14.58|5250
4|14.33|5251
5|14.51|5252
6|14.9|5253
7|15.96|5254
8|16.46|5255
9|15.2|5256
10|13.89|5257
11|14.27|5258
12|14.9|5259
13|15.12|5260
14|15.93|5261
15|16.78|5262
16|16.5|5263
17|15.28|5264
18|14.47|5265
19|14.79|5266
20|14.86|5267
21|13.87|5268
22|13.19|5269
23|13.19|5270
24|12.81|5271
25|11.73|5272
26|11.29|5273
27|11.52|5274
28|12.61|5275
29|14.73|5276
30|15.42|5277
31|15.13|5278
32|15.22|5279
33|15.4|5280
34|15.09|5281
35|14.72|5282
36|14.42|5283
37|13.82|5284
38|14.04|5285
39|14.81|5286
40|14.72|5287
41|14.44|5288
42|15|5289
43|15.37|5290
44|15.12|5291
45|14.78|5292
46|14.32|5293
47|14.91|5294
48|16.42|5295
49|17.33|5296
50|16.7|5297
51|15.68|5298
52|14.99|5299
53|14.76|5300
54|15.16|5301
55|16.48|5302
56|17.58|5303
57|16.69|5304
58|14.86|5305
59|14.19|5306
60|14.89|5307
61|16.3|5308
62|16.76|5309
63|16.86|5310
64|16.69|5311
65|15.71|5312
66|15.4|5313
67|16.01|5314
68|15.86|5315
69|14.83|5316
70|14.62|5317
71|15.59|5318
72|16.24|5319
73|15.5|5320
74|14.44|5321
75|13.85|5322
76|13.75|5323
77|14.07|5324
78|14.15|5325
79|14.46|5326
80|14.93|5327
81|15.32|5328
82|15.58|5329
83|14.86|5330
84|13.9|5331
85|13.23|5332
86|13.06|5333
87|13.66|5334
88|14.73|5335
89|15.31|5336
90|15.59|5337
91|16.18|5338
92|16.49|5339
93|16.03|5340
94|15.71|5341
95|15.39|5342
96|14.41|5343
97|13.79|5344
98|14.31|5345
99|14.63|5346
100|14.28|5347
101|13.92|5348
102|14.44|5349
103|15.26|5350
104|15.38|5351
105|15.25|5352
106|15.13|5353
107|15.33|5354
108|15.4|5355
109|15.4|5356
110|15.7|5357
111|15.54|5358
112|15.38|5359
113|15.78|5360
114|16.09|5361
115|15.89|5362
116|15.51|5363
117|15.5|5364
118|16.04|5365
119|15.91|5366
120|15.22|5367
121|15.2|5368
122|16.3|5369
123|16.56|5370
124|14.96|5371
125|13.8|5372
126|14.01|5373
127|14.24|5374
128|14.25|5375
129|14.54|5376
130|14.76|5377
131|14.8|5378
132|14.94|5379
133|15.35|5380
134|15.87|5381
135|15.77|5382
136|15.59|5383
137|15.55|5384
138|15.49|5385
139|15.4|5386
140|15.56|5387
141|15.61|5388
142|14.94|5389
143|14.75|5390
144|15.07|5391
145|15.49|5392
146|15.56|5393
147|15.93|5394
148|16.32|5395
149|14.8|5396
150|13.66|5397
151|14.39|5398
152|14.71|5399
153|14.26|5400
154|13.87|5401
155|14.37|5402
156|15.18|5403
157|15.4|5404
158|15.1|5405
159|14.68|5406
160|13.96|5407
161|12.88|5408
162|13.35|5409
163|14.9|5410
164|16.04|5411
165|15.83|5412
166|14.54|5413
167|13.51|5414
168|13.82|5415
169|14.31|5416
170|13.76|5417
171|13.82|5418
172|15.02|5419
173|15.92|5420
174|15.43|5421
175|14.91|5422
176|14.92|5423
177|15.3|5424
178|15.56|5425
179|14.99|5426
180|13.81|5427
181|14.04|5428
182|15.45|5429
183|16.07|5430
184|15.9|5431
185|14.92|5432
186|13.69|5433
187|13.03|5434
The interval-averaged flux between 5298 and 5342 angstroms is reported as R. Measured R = 15.2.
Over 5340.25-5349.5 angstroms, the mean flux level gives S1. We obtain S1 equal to 14.6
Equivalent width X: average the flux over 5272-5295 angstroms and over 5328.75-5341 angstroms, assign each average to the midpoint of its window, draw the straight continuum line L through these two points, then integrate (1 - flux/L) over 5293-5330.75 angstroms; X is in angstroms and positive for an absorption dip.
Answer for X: -2.0 angstroms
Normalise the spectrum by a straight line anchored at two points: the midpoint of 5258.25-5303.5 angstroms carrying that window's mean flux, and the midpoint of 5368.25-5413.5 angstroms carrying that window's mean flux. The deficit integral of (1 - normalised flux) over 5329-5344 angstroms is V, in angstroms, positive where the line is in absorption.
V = 0.0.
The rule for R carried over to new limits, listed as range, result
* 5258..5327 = 15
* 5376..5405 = 15.1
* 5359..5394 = 15.3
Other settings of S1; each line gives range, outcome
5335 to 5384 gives 15.2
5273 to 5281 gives 14.2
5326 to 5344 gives 14.9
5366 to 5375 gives 15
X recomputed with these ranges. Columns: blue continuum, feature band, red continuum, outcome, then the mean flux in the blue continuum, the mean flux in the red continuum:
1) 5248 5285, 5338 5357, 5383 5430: -0.5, 14.5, 14.9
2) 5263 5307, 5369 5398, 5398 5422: -1.1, 14.7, 14.6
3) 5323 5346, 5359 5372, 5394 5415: -0.9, 14.8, 14.6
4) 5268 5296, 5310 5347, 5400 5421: -1.5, 14.3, 14.5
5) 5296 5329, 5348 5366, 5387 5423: -0.4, 15.4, 14.8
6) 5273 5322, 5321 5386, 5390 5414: -0.3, 15.2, 14.8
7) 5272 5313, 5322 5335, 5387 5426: 0.6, 15.1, 14.8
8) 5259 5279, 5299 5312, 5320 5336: -1.5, 14.2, 14.3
